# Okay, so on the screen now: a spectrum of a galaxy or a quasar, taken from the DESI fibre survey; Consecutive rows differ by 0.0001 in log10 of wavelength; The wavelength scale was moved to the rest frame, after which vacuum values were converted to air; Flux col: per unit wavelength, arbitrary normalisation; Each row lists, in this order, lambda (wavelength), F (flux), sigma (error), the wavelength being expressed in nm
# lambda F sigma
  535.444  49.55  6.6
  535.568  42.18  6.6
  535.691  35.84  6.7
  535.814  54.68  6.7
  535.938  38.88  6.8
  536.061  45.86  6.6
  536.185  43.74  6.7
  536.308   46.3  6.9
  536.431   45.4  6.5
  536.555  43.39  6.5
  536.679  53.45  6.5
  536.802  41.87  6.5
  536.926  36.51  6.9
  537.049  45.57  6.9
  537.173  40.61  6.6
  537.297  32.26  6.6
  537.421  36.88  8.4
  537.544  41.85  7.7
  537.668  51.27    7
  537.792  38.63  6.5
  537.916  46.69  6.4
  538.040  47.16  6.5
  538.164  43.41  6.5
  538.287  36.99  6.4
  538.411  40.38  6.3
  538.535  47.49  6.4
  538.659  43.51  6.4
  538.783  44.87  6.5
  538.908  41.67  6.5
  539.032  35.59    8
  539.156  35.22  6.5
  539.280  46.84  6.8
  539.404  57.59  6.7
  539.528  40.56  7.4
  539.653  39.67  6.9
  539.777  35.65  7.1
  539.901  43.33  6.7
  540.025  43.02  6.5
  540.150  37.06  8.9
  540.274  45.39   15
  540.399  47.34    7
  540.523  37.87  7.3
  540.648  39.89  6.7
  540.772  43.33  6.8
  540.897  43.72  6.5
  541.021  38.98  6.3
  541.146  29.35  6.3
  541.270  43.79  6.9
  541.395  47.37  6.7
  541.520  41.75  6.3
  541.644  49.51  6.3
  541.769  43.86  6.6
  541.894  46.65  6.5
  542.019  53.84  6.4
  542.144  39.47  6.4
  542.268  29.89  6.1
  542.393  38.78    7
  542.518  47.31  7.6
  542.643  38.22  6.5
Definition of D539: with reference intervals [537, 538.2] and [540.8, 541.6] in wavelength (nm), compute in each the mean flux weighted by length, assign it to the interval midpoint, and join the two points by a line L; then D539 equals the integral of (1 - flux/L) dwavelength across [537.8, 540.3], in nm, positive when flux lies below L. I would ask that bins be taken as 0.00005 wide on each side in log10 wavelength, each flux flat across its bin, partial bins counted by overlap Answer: -0.04 nm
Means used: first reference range 42.3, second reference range 41.2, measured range 42.5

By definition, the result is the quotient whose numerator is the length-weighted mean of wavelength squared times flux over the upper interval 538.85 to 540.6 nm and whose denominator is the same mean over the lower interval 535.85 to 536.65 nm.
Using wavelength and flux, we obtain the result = 0.95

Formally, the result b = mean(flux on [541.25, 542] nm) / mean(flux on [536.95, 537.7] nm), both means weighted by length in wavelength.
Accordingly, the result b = 1.1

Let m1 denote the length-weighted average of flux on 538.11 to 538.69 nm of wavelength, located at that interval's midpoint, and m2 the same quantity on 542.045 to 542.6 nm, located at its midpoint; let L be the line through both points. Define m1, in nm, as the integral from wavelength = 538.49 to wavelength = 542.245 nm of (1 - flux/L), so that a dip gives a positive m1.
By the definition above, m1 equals -0.14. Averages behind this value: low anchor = 42.3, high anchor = 39.8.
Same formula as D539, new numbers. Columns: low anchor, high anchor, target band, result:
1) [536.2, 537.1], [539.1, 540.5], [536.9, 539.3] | 0.116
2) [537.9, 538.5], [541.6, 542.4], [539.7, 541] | 0.047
